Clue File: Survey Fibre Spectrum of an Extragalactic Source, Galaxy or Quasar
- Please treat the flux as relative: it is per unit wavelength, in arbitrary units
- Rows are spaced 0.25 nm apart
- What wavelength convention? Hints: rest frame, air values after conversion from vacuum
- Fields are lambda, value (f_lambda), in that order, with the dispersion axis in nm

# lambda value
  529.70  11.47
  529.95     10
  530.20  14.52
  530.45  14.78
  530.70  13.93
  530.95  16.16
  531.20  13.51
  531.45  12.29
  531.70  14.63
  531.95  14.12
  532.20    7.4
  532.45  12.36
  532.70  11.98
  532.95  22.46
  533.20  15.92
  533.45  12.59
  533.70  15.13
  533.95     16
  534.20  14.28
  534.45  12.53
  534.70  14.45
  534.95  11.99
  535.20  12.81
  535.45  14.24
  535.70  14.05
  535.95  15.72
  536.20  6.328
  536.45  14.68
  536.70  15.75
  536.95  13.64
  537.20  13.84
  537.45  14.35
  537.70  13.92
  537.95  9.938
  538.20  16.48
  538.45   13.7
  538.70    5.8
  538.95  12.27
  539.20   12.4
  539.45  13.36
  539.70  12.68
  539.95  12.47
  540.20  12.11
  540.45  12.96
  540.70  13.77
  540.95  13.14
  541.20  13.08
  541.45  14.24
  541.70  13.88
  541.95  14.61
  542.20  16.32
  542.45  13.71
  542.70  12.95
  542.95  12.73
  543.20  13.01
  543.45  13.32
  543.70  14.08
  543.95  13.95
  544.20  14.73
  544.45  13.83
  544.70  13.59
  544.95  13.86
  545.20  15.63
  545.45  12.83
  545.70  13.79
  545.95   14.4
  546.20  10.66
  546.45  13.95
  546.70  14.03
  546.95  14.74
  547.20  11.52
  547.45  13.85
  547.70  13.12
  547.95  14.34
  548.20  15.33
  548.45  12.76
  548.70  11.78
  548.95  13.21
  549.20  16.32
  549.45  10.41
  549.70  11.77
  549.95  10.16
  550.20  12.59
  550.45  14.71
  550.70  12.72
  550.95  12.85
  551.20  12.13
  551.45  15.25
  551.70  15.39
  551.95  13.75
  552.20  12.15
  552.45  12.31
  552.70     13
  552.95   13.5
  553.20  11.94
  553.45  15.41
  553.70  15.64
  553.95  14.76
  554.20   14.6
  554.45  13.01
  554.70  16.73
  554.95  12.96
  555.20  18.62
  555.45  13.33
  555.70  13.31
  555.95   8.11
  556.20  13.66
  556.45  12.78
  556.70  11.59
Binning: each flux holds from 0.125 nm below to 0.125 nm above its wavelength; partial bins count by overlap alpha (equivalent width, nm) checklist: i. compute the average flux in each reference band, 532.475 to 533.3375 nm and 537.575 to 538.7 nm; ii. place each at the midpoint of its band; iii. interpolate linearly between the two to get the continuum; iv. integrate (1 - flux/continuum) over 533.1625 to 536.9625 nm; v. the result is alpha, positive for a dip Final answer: 0.26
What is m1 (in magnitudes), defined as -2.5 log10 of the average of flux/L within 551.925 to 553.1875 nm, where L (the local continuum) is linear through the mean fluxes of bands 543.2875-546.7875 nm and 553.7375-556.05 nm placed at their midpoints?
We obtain 0.10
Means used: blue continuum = 13.7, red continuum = 14.1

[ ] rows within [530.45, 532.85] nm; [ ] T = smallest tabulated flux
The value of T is 7.4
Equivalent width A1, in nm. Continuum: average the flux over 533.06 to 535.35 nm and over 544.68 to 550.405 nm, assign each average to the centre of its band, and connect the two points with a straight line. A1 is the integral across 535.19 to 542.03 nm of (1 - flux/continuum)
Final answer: 0.35 nm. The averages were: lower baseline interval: 14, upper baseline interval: 13.3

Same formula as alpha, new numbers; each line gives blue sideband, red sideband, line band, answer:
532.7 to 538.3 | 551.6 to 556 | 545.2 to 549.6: 0.17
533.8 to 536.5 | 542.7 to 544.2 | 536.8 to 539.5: 0.14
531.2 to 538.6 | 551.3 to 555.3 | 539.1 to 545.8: 0.16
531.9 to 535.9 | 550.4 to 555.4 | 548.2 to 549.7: 0.11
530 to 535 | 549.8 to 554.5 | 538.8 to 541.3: 0.19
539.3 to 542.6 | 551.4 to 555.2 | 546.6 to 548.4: 0.01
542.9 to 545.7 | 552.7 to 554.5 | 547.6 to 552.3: 0.26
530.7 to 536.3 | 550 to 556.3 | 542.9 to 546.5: 0.01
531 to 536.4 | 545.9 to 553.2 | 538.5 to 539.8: 0.20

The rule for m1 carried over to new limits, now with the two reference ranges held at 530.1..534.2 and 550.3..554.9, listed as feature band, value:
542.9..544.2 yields 0.03 mag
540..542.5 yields 0.03 mag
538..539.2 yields 0.18 mag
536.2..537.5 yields 0.04 mag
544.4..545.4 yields -0.01 mag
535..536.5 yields 0.11 mag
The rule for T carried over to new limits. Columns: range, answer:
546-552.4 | 10.16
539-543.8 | 12.11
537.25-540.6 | 5.8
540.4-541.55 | 12.96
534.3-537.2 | 6.328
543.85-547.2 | 10.66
